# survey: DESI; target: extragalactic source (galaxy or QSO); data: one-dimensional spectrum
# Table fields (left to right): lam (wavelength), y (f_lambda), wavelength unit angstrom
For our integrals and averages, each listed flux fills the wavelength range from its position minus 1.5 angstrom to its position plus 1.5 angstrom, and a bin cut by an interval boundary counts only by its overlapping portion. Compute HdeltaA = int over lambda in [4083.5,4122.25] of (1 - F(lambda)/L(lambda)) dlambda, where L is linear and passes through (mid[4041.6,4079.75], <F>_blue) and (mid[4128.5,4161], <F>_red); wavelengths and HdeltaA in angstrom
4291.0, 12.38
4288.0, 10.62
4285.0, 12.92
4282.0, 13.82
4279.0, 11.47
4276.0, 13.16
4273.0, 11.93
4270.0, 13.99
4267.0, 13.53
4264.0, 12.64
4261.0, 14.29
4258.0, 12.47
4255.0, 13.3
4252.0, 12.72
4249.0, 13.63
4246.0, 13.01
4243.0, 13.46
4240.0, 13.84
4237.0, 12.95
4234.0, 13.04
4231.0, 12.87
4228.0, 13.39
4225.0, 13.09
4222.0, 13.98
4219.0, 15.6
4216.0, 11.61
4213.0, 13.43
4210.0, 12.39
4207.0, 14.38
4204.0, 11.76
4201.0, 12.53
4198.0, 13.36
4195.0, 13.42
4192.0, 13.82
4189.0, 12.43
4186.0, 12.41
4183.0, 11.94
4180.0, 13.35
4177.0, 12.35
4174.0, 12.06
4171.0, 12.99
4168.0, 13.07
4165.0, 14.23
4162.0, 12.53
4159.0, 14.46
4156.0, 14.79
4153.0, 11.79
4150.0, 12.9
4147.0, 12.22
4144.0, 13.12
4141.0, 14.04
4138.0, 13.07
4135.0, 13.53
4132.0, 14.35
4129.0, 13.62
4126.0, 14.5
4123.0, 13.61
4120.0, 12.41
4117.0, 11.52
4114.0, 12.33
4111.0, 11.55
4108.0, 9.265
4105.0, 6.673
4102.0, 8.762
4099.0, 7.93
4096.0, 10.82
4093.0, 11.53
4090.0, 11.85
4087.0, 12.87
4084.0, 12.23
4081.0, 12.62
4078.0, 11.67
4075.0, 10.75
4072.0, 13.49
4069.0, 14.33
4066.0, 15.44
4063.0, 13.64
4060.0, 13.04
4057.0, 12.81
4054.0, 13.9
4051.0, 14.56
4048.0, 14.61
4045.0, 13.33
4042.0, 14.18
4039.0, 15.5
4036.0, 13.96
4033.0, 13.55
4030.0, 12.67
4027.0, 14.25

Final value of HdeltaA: 7.8 angstrom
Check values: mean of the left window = 13.5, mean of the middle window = 10.8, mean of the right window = 13.4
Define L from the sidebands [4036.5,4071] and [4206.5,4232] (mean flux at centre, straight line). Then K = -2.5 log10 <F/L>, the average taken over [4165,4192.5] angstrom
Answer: 0.07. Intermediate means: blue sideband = 14.1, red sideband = 13.4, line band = 12.8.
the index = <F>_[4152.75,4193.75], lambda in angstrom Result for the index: 13.1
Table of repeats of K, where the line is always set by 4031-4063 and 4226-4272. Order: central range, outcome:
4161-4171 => 0.02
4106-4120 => 0.22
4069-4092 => 0.12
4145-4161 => 0.03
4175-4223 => 0.03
